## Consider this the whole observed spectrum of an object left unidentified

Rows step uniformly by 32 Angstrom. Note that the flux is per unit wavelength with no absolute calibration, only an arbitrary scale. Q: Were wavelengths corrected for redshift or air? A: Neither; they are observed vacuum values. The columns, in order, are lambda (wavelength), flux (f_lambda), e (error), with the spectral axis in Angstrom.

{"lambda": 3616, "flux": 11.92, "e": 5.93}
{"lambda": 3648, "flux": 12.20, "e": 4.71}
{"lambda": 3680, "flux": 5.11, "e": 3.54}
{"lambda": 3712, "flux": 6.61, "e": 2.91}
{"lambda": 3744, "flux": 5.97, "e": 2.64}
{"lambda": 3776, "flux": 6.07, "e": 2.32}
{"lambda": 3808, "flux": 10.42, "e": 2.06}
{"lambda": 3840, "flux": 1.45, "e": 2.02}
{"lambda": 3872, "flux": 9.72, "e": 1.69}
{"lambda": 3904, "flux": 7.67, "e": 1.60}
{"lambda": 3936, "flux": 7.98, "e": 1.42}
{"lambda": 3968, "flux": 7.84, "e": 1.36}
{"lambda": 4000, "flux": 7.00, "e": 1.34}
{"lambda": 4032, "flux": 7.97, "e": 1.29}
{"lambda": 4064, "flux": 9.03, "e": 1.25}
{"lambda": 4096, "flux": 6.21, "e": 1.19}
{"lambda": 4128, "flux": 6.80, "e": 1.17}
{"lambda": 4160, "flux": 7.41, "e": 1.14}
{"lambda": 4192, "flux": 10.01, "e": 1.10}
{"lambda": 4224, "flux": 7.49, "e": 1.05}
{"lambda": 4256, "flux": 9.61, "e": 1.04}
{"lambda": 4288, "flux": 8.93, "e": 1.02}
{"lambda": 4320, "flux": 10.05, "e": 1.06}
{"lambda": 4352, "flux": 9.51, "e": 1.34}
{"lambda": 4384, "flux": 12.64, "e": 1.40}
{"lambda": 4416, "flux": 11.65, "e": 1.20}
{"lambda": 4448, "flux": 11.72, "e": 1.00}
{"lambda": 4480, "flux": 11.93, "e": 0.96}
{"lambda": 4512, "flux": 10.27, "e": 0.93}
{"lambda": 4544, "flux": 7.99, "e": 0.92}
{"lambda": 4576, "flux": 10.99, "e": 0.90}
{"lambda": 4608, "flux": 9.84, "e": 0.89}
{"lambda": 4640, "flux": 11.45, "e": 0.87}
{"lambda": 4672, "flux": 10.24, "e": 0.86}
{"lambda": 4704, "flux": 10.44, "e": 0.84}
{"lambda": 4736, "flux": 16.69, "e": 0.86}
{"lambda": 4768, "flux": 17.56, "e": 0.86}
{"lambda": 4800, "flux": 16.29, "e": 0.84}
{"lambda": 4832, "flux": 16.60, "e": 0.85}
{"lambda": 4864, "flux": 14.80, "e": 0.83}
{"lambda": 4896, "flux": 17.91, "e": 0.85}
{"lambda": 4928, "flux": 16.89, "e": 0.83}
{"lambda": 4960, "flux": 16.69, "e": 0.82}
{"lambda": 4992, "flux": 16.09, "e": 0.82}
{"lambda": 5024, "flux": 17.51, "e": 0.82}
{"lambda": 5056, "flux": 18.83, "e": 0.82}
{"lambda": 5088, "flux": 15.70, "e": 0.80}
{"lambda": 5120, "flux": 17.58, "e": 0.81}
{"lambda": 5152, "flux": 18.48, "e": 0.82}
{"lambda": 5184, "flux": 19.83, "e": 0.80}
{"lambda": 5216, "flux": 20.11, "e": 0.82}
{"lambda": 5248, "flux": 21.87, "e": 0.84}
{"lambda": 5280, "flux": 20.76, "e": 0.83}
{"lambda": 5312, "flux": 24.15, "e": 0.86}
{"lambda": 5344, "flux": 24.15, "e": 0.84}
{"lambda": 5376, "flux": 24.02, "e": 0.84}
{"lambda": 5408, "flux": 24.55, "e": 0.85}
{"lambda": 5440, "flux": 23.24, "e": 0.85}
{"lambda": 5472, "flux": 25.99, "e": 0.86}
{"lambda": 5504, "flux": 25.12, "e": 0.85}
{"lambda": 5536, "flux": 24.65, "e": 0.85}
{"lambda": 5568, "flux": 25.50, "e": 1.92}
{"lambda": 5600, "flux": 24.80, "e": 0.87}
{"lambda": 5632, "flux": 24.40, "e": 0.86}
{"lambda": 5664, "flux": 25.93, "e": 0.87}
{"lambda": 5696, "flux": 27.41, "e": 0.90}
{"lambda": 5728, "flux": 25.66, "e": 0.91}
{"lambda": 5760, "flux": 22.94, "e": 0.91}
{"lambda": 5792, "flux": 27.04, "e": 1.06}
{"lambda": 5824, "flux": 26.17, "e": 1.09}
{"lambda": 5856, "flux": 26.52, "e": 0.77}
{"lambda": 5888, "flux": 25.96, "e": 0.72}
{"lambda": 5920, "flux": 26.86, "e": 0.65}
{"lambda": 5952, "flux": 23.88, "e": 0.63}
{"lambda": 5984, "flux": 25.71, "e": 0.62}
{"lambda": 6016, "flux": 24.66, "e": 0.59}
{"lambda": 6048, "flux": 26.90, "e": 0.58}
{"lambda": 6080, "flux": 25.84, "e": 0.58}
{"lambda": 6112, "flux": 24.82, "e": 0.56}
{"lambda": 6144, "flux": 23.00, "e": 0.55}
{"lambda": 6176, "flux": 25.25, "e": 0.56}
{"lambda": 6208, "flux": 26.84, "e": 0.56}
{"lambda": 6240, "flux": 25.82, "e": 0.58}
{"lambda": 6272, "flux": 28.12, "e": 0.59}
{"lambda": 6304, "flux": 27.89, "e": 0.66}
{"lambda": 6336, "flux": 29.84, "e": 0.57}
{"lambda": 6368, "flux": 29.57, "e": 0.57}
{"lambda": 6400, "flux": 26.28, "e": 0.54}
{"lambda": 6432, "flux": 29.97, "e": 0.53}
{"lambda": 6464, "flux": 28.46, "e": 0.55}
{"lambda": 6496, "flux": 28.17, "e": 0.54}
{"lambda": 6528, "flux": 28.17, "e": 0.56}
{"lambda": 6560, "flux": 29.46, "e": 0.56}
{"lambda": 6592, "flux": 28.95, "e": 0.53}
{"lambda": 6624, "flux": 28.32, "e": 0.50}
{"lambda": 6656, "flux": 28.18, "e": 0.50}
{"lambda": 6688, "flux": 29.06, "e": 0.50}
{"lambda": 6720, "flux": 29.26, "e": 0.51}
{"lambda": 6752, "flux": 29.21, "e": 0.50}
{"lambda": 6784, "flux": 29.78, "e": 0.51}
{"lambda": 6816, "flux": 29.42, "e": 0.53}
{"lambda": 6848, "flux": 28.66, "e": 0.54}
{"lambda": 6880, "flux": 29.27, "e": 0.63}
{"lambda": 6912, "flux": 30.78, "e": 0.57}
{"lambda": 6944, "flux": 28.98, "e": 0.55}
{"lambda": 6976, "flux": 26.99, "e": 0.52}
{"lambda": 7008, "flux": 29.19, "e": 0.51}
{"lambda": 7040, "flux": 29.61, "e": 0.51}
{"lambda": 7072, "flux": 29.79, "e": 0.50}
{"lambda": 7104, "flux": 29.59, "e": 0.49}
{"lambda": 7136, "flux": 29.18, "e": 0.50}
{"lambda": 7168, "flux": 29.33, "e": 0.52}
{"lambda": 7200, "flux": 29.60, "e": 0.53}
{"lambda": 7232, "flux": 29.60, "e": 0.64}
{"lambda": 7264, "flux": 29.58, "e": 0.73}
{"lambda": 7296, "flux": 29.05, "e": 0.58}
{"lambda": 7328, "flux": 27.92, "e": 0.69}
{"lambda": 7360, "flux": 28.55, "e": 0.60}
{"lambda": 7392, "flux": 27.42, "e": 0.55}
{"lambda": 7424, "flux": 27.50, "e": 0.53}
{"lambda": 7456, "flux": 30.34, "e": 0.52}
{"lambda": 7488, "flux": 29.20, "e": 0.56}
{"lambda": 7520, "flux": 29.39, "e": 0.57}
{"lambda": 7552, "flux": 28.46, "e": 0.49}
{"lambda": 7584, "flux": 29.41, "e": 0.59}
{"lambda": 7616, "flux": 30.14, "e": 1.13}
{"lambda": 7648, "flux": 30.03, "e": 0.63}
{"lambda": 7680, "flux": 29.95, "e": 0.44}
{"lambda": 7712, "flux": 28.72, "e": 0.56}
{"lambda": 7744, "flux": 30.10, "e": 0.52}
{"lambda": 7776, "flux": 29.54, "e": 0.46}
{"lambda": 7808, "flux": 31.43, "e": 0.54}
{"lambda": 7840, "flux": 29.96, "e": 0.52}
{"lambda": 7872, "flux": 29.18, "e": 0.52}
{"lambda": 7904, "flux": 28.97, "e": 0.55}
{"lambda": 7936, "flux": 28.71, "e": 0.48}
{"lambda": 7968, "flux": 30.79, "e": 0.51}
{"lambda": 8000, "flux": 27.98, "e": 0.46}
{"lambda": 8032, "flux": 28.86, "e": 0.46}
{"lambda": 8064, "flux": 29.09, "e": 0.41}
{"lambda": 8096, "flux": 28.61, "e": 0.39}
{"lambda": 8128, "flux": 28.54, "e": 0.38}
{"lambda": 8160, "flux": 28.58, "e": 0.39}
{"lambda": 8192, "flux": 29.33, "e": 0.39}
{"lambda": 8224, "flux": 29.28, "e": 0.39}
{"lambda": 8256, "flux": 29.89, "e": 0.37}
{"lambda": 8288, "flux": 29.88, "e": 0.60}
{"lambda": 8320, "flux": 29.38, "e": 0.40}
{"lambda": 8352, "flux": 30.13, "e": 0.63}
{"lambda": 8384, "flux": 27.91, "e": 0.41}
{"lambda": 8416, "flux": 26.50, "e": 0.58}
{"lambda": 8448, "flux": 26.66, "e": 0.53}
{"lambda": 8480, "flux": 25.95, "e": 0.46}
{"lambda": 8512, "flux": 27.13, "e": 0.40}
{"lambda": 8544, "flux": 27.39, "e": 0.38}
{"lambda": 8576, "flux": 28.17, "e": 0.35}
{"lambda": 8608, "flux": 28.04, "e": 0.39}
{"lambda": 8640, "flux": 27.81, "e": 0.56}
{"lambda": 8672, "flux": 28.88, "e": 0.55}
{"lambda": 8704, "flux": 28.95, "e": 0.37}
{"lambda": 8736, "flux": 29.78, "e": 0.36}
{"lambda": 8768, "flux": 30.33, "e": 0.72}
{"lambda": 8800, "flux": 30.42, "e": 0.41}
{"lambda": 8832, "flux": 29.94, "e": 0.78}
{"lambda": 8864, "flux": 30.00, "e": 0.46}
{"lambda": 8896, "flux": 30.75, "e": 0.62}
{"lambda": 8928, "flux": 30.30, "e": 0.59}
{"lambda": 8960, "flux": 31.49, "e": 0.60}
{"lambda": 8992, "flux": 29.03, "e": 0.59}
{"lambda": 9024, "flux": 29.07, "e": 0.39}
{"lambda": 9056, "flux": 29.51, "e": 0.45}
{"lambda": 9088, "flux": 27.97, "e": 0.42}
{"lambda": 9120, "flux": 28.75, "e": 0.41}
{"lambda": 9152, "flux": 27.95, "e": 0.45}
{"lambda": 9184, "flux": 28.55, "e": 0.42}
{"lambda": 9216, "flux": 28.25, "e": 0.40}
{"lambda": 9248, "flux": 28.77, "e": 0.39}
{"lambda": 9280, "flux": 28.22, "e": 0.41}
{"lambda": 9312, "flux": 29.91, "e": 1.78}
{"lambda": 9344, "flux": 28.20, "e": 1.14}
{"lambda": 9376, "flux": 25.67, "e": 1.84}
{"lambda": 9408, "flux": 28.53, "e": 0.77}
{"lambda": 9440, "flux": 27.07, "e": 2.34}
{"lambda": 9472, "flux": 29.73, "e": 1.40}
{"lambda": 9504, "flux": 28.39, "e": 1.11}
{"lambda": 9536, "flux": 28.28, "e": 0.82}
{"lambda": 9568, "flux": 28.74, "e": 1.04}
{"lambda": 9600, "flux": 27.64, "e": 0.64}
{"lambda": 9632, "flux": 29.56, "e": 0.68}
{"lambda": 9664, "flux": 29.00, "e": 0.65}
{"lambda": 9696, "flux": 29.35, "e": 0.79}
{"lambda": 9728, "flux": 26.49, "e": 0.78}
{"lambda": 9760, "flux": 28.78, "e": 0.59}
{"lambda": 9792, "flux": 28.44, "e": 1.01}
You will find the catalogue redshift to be 0.185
